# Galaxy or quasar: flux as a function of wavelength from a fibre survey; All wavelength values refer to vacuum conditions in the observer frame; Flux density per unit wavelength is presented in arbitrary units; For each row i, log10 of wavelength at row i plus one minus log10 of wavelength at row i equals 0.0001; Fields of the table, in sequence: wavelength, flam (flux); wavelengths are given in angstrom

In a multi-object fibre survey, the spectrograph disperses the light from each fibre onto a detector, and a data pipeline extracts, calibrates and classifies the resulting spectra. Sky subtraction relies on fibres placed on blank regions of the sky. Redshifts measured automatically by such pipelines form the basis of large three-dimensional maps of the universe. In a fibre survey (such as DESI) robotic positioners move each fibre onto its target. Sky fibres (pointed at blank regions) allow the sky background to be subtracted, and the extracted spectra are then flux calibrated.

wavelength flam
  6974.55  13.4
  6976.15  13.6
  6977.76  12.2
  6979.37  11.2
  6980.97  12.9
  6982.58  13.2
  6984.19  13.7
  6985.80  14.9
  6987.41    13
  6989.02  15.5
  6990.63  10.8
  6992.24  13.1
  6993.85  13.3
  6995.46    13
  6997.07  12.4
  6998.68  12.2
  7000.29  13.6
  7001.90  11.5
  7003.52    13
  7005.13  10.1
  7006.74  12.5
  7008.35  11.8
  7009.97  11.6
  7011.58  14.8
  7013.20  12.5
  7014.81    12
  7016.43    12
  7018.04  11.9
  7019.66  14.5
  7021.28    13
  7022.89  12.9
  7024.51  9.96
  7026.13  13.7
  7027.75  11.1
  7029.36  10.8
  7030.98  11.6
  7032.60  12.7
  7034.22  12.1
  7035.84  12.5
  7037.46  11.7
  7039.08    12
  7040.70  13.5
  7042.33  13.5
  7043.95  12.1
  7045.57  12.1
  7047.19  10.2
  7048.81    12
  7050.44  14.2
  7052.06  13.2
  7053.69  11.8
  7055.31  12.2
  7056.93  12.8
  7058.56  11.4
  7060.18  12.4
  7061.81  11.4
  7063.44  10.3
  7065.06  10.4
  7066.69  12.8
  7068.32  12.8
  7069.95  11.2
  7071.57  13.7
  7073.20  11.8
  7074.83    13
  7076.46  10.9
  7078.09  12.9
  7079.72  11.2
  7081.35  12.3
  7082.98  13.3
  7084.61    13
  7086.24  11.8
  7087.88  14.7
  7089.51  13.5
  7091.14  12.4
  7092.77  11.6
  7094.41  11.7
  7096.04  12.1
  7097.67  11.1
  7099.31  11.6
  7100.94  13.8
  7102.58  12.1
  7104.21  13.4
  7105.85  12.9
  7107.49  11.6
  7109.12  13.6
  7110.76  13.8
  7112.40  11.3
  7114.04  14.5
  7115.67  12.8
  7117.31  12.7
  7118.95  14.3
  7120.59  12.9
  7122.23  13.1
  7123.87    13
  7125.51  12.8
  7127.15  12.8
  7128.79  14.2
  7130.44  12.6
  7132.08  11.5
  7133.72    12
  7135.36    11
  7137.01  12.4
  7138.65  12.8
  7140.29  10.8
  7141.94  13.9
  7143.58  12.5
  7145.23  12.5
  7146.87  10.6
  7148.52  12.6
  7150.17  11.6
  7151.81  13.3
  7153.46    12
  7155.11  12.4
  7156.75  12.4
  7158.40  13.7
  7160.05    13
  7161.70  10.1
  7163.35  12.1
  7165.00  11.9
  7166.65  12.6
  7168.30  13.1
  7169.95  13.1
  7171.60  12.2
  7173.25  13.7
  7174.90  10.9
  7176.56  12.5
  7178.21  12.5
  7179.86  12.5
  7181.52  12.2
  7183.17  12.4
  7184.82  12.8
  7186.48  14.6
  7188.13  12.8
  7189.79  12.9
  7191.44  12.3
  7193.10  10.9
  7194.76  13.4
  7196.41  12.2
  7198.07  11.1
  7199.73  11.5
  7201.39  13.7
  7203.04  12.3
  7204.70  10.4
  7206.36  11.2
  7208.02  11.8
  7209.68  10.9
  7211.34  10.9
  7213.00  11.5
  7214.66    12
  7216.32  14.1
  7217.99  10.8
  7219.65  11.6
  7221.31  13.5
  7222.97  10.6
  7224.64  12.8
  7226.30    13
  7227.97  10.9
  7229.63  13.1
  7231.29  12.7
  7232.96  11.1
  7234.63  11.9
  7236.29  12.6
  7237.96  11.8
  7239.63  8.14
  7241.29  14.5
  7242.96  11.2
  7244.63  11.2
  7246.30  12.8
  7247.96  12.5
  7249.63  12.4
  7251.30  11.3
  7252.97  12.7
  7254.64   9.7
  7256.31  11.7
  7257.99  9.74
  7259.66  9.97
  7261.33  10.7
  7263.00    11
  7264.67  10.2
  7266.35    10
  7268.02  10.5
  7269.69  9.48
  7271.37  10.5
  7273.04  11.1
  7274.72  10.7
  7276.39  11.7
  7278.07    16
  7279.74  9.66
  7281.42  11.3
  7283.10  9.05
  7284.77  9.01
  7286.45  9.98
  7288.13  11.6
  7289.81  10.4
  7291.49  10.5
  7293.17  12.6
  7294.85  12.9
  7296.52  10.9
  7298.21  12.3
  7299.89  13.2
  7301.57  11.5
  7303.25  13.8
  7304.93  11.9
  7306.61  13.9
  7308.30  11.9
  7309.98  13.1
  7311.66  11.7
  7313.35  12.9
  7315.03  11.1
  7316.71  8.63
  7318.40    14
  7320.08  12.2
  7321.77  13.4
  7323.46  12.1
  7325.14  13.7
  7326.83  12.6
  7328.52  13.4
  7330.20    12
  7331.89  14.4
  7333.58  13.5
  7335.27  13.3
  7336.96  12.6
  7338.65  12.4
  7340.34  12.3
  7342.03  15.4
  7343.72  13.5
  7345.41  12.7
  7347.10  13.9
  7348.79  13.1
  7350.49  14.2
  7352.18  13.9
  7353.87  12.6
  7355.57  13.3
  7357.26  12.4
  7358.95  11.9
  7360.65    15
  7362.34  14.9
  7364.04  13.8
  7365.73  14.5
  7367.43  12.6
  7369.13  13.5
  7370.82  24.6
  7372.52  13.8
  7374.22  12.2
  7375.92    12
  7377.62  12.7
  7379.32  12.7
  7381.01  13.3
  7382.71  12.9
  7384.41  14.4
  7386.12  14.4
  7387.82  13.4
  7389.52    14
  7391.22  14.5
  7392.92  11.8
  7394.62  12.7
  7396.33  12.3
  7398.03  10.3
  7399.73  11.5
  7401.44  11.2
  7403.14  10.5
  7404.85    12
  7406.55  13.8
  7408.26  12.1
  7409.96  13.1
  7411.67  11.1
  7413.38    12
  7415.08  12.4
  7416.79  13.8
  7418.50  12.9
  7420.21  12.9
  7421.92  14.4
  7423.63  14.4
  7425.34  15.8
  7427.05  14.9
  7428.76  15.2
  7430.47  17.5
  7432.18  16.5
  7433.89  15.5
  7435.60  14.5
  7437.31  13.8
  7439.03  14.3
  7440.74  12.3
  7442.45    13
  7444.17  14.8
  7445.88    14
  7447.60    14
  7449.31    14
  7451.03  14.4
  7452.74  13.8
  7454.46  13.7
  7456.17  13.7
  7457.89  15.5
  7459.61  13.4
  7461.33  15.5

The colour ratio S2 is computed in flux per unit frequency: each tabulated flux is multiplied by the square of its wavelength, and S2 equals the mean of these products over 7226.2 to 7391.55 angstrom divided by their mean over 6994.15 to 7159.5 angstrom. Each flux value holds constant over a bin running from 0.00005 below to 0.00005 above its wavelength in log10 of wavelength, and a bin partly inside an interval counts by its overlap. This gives 1.07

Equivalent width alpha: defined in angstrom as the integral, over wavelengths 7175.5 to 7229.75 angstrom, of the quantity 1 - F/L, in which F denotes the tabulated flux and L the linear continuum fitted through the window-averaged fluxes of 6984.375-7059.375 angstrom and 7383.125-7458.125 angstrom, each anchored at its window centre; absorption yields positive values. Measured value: 3.4 angstrom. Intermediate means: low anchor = 12.5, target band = 12.2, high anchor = 13.6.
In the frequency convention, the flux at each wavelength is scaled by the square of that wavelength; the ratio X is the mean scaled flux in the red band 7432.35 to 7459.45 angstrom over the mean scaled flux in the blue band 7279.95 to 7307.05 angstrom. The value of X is 1.28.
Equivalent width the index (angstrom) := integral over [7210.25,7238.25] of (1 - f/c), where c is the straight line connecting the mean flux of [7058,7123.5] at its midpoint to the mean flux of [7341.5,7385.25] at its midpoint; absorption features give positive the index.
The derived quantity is 2.3 angstrom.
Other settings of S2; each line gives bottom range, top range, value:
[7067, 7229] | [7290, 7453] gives 1.14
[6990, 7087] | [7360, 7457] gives 1.24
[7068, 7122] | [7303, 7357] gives 1.09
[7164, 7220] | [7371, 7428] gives 1.13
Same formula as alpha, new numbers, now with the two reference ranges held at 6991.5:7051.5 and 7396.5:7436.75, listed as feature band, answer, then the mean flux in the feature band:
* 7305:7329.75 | 1.3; 12.5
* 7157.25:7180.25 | 0.6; 12.4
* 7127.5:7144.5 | 0.4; 12.4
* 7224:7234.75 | 0.6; 12.2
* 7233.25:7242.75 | 0.9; 11.7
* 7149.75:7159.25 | 0.1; 12.6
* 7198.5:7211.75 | 1.3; 11.6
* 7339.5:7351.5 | -0.3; 13.6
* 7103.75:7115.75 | -0.4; 13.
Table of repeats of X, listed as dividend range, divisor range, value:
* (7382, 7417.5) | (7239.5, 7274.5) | 1.18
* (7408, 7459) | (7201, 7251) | 1.25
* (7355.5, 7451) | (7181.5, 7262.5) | 1.20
